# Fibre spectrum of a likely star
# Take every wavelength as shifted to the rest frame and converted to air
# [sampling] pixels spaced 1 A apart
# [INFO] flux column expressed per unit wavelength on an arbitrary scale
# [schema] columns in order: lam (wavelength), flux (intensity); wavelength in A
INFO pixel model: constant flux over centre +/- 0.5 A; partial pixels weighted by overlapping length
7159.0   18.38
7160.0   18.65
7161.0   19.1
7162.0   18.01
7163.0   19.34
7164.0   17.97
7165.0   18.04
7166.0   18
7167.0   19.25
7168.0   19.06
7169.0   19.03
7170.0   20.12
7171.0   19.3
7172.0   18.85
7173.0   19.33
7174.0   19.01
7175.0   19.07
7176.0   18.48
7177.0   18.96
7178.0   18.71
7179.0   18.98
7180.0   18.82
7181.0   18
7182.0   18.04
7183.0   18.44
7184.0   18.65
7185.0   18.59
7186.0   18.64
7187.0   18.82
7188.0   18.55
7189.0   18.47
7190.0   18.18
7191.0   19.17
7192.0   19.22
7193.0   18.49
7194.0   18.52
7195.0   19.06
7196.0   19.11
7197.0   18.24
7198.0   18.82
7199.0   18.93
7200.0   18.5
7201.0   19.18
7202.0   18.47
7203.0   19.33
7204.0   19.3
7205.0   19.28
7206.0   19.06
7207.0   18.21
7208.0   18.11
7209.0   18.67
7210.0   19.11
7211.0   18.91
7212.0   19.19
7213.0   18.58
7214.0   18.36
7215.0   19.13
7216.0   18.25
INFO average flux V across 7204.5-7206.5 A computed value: 19.2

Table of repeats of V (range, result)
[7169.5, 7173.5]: 19.4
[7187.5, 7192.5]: 18.7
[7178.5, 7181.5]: 18.6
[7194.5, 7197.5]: 18.8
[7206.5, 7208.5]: 18.2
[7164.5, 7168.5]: 18.6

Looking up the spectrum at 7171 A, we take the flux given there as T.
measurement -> 19.3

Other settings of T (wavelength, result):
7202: 18.47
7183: 18.44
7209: 18.67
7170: 20.12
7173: 19.33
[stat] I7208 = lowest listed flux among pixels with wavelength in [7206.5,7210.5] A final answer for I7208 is 18.11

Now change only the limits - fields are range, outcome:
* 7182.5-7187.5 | 18.44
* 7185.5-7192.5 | 18.18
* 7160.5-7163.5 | 18.01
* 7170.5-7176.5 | 18.48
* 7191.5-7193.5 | 18.49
